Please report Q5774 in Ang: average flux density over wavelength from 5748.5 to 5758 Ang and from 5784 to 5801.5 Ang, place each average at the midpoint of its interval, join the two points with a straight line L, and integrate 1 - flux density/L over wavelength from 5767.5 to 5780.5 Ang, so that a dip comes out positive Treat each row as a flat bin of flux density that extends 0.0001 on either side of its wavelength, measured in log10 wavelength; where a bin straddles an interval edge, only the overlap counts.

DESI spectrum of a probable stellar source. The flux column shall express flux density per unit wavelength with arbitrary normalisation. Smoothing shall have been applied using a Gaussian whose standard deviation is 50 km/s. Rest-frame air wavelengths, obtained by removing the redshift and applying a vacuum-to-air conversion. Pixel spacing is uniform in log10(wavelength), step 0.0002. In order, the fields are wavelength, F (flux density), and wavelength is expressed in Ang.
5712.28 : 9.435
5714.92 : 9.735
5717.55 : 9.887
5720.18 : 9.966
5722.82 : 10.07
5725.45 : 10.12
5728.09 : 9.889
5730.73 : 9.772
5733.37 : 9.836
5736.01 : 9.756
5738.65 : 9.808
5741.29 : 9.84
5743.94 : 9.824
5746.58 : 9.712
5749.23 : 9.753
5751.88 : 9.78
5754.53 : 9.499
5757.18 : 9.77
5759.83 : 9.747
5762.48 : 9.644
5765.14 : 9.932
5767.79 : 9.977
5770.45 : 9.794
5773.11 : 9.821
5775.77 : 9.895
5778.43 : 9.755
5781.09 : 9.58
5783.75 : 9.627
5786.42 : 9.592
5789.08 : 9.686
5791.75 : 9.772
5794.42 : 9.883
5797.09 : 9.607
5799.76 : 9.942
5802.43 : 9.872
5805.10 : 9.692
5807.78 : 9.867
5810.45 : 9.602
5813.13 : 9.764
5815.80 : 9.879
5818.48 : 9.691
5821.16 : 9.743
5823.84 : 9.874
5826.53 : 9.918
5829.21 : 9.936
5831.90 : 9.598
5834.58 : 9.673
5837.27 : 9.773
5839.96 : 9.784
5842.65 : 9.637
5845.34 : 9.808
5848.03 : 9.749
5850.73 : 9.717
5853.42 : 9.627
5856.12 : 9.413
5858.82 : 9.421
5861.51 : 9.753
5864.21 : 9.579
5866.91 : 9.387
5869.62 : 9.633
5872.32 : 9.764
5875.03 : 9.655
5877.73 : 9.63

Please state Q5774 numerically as -0.14 Ang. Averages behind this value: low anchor 9.69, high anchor 9.74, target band 9.82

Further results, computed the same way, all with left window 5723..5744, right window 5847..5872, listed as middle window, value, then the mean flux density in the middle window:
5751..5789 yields 0.2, 9.74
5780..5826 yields -0.2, 9.75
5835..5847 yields -0.1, 9.74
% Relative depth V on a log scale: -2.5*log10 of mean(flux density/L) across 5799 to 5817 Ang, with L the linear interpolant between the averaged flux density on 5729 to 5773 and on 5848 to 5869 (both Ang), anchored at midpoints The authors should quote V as -0.01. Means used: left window 9.78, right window 9.57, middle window 9.8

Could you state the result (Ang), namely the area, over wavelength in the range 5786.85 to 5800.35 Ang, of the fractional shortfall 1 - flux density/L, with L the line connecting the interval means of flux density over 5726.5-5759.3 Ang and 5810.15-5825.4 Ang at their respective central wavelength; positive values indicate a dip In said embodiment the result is 0.02 Ang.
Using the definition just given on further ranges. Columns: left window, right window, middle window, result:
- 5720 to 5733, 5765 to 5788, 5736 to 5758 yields 0.3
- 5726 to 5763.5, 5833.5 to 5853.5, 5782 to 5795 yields 0.1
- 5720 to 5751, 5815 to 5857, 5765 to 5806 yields 0.1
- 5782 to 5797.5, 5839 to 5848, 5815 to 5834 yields -0.1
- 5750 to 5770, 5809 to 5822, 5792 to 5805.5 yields -0.1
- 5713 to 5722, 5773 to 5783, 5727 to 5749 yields 0.0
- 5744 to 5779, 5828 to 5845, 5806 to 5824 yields 0.0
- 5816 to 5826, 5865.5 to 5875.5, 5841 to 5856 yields 0.0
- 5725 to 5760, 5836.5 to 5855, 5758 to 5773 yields -0.1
